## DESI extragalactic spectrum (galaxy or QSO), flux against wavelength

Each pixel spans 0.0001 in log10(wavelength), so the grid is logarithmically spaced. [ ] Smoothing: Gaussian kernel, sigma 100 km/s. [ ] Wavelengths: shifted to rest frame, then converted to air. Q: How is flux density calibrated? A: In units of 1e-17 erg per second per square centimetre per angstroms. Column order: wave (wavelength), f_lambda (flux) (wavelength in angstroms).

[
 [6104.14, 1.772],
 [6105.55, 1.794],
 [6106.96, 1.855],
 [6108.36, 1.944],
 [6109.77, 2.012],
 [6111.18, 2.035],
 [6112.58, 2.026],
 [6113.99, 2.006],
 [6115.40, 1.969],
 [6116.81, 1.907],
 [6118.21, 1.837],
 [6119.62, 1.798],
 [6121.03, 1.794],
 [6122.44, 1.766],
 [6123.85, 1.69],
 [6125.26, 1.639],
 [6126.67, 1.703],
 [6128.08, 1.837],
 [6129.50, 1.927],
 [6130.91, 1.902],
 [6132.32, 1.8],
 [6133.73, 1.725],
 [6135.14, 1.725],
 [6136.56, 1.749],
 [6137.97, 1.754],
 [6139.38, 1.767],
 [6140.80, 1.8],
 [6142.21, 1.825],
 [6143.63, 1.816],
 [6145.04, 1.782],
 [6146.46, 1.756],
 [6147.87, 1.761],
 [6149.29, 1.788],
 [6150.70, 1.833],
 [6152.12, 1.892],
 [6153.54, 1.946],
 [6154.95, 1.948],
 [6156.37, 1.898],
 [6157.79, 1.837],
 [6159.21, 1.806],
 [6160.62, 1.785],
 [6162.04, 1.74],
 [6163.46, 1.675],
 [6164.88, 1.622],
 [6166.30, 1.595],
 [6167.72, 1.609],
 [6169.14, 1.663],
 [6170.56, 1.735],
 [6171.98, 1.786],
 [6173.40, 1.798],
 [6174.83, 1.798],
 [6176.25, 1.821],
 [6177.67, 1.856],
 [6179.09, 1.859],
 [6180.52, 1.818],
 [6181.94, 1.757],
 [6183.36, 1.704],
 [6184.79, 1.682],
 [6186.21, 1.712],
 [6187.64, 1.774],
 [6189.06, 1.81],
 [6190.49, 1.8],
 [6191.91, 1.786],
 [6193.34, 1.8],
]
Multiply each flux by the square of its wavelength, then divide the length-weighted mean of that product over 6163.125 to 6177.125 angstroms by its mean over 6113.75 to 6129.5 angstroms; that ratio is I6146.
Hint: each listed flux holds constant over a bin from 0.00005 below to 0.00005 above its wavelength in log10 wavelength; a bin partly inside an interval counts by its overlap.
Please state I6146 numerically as 0.96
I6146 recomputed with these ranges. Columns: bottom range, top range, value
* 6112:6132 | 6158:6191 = 0.97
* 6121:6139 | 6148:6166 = 1.03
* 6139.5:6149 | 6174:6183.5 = 1.02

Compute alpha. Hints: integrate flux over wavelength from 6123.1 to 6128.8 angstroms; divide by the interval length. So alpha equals 1.72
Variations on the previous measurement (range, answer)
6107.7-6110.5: 1.97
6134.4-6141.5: 1.76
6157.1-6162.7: 1.79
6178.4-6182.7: 1.81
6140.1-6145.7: 1.81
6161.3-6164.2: 1.71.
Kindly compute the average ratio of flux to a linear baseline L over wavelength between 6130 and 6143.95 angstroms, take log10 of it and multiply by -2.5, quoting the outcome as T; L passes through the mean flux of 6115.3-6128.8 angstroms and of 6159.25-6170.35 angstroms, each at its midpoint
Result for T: -0.02 mag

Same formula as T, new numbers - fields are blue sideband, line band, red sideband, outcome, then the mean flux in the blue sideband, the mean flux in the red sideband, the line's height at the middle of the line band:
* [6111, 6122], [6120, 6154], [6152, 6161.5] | 0.060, 1.91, 1.87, 1.89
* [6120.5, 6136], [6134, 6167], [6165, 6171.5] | -0.050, 1.77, 1.65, 1.71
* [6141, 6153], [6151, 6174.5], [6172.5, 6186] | 0.015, 1.81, 1.78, 1.8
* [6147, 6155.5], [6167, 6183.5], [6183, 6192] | 0.011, 1.86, 1.75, 1.79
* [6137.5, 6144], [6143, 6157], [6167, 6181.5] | -0.034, 1.79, 1.77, 1.79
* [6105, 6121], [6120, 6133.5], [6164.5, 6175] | 0.051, 1.92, 1.7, 1.87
